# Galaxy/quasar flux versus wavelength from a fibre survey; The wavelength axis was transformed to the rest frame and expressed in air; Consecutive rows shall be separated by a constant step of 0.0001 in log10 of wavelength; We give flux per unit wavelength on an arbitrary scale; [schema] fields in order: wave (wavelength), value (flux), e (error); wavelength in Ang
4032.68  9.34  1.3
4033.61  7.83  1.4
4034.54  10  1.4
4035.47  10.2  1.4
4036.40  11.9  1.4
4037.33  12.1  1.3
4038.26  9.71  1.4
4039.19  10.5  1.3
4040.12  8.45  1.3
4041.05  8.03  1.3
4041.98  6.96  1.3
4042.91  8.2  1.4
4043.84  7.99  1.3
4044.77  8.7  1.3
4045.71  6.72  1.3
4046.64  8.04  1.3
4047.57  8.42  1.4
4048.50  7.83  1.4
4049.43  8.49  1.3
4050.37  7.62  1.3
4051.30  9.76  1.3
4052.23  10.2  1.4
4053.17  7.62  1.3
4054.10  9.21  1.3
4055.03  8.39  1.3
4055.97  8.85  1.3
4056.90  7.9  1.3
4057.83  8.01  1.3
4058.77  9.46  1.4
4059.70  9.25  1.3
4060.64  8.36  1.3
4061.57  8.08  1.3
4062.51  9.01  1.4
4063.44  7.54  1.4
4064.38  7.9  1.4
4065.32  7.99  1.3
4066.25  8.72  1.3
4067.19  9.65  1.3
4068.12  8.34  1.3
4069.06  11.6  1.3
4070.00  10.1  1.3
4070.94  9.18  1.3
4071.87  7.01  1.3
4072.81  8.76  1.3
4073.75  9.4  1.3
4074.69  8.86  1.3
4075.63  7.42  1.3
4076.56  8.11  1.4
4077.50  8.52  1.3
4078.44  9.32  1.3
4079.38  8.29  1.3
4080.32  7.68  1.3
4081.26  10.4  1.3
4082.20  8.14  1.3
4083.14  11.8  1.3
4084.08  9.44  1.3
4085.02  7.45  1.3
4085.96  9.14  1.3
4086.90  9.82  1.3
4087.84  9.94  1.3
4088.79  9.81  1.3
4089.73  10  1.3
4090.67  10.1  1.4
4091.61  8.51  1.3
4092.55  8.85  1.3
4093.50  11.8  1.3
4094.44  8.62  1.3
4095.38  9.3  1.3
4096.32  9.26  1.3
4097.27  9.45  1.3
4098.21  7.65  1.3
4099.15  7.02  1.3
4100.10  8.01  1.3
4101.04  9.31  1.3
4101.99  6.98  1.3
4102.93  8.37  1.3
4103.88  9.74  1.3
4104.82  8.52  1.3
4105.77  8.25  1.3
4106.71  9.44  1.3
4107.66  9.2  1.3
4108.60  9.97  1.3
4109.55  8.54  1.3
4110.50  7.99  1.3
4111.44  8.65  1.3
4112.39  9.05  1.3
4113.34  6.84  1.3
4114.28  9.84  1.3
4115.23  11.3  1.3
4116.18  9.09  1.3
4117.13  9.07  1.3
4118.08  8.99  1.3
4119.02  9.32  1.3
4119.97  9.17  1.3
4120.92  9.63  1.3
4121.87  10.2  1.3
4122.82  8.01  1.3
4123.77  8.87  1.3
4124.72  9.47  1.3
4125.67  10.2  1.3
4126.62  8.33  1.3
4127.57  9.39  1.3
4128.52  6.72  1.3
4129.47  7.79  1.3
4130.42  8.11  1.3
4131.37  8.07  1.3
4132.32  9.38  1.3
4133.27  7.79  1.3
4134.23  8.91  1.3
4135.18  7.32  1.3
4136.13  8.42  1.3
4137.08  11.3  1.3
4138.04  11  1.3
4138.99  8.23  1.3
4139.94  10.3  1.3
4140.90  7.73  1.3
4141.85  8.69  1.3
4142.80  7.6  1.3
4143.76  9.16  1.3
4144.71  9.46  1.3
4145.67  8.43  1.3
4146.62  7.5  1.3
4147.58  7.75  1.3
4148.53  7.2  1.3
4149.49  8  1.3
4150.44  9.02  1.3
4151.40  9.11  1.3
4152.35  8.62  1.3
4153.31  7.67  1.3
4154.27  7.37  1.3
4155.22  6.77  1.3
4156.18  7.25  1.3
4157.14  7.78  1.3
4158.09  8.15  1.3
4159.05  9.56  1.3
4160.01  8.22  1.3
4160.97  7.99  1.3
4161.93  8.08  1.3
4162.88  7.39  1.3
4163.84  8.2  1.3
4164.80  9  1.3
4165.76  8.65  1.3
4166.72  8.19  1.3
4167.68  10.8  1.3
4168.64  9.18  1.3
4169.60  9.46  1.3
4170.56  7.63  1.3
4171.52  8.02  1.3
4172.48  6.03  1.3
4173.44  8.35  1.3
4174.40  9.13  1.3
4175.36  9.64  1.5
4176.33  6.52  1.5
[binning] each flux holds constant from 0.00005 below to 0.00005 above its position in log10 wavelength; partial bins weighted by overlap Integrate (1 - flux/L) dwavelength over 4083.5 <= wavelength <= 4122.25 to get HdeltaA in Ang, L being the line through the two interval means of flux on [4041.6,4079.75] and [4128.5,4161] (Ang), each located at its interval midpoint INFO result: -2.8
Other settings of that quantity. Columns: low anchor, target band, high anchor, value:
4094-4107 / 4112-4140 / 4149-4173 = -1.86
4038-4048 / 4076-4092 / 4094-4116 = -1.10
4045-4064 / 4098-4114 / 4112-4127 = 1.03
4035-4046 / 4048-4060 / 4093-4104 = 0.54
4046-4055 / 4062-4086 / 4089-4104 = -0.25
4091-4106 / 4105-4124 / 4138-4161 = -1.02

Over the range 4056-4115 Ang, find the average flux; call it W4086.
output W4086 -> 8.88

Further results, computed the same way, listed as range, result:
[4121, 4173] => 8.48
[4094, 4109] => 8.69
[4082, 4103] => 9.1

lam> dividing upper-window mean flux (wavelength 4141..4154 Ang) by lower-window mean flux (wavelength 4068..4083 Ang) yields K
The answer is 0.9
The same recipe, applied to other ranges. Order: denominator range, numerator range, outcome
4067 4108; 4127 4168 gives 0.93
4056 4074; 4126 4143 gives 0.99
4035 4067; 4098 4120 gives 1.01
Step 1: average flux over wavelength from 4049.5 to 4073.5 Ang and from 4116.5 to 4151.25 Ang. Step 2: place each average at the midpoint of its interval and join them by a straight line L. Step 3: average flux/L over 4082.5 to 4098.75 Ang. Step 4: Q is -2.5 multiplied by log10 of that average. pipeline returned -0.08 mag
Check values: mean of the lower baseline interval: 8.74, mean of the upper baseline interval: 8.74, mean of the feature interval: 9.44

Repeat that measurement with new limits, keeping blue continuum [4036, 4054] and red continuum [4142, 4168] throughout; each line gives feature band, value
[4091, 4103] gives -0.02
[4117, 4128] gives -0.10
